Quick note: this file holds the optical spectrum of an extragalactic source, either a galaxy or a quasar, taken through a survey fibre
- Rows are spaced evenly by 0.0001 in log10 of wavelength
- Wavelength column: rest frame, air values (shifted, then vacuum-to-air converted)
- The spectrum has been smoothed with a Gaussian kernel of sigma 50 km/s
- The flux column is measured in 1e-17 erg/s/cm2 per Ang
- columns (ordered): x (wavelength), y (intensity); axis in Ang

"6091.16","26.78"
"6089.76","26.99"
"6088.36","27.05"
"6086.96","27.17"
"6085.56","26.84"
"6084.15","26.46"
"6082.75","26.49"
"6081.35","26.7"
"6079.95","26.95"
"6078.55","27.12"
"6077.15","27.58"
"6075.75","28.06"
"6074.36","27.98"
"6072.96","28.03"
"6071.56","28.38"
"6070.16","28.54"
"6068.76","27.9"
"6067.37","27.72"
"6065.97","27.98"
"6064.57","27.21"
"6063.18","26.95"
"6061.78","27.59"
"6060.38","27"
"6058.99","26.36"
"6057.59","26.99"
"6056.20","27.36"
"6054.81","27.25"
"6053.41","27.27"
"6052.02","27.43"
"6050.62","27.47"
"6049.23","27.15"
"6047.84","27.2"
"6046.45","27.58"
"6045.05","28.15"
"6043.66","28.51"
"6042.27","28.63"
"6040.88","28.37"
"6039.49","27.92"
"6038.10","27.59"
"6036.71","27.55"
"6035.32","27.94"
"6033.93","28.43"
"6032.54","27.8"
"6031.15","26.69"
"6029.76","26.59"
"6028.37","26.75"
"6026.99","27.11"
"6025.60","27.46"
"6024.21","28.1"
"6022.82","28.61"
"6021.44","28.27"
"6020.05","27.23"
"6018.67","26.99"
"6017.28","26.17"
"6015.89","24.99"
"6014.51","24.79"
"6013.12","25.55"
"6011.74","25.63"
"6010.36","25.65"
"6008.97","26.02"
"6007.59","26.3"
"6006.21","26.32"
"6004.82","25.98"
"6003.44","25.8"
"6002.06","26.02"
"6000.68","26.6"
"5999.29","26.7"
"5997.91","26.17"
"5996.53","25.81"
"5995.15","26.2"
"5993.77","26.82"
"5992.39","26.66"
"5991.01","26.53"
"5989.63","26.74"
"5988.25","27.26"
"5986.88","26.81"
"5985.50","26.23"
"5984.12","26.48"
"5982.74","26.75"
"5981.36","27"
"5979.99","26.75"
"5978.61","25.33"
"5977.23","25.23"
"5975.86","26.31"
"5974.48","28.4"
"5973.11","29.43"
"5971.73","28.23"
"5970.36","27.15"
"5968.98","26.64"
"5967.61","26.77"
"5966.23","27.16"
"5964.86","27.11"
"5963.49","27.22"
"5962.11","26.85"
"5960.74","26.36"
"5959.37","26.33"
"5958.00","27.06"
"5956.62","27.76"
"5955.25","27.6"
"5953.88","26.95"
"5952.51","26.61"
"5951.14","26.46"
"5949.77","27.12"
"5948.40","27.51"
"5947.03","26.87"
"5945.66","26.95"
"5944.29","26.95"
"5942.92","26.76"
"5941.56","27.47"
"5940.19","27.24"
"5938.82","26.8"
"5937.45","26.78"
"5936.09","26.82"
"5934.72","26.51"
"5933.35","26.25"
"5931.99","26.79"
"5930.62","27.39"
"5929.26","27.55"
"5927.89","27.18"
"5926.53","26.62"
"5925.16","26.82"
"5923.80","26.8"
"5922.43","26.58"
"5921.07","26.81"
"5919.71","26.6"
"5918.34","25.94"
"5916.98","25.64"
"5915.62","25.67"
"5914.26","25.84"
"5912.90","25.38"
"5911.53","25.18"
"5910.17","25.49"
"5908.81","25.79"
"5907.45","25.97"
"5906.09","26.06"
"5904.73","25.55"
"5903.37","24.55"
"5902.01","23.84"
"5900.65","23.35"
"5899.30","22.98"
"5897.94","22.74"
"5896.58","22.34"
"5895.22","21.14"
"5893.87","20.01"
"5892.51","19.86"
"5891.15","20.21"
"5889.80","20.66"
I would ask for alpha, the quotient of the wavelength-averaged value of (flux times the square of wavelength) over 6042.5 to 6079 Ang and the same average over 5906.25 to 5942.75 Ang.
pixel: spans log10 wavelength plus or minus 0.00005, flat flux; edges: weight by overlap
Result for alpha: 1.09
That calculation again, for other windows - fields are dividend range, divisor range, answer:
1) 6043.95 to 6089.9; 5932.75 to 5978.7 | 1.05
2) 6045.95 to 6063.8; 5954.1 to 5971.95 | 1.04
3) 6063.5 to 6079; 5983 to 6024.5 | 1.08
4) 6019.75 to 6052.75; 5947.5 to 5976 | 1.04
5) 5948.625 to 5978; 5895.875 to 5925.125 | 1.09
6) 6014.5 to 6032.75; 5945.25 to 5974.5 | 1.02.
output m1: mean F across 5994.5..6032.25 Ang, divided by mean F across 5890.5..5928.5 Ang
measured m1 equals 1.07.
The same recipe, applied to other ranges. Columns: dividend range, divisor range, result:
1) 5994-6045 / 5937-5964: 1.00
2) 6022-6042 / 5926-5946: 1.03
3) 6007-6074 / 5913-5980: 1.02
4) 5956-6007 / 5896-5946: 1.03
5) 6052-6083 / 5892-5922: 1.12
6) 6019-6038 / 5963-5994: 1.02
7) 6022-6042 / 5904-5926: 1.06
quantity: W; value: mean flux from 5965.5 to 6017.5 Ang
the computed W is 26.5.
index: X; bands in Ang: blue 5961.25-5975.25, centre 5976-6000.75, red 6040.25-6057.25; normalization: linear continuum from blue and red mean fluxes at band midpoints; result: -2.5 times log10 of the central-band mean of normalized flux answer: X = 0.044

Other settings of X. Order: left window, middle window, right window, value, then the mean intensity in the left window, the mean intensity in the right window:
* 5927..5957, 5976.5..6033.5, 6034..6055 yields 0.04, 27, 27.8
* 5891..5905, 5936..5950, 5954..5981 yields -0.07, 22.4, 27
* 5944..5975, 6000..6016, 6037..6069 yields 0.06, 27.2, 27.5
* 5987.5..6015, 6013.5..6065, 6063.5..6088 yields -0.02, 26.2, 27.5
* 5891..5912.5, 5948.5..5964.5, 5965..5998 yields -0.05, 23.5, 26.8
